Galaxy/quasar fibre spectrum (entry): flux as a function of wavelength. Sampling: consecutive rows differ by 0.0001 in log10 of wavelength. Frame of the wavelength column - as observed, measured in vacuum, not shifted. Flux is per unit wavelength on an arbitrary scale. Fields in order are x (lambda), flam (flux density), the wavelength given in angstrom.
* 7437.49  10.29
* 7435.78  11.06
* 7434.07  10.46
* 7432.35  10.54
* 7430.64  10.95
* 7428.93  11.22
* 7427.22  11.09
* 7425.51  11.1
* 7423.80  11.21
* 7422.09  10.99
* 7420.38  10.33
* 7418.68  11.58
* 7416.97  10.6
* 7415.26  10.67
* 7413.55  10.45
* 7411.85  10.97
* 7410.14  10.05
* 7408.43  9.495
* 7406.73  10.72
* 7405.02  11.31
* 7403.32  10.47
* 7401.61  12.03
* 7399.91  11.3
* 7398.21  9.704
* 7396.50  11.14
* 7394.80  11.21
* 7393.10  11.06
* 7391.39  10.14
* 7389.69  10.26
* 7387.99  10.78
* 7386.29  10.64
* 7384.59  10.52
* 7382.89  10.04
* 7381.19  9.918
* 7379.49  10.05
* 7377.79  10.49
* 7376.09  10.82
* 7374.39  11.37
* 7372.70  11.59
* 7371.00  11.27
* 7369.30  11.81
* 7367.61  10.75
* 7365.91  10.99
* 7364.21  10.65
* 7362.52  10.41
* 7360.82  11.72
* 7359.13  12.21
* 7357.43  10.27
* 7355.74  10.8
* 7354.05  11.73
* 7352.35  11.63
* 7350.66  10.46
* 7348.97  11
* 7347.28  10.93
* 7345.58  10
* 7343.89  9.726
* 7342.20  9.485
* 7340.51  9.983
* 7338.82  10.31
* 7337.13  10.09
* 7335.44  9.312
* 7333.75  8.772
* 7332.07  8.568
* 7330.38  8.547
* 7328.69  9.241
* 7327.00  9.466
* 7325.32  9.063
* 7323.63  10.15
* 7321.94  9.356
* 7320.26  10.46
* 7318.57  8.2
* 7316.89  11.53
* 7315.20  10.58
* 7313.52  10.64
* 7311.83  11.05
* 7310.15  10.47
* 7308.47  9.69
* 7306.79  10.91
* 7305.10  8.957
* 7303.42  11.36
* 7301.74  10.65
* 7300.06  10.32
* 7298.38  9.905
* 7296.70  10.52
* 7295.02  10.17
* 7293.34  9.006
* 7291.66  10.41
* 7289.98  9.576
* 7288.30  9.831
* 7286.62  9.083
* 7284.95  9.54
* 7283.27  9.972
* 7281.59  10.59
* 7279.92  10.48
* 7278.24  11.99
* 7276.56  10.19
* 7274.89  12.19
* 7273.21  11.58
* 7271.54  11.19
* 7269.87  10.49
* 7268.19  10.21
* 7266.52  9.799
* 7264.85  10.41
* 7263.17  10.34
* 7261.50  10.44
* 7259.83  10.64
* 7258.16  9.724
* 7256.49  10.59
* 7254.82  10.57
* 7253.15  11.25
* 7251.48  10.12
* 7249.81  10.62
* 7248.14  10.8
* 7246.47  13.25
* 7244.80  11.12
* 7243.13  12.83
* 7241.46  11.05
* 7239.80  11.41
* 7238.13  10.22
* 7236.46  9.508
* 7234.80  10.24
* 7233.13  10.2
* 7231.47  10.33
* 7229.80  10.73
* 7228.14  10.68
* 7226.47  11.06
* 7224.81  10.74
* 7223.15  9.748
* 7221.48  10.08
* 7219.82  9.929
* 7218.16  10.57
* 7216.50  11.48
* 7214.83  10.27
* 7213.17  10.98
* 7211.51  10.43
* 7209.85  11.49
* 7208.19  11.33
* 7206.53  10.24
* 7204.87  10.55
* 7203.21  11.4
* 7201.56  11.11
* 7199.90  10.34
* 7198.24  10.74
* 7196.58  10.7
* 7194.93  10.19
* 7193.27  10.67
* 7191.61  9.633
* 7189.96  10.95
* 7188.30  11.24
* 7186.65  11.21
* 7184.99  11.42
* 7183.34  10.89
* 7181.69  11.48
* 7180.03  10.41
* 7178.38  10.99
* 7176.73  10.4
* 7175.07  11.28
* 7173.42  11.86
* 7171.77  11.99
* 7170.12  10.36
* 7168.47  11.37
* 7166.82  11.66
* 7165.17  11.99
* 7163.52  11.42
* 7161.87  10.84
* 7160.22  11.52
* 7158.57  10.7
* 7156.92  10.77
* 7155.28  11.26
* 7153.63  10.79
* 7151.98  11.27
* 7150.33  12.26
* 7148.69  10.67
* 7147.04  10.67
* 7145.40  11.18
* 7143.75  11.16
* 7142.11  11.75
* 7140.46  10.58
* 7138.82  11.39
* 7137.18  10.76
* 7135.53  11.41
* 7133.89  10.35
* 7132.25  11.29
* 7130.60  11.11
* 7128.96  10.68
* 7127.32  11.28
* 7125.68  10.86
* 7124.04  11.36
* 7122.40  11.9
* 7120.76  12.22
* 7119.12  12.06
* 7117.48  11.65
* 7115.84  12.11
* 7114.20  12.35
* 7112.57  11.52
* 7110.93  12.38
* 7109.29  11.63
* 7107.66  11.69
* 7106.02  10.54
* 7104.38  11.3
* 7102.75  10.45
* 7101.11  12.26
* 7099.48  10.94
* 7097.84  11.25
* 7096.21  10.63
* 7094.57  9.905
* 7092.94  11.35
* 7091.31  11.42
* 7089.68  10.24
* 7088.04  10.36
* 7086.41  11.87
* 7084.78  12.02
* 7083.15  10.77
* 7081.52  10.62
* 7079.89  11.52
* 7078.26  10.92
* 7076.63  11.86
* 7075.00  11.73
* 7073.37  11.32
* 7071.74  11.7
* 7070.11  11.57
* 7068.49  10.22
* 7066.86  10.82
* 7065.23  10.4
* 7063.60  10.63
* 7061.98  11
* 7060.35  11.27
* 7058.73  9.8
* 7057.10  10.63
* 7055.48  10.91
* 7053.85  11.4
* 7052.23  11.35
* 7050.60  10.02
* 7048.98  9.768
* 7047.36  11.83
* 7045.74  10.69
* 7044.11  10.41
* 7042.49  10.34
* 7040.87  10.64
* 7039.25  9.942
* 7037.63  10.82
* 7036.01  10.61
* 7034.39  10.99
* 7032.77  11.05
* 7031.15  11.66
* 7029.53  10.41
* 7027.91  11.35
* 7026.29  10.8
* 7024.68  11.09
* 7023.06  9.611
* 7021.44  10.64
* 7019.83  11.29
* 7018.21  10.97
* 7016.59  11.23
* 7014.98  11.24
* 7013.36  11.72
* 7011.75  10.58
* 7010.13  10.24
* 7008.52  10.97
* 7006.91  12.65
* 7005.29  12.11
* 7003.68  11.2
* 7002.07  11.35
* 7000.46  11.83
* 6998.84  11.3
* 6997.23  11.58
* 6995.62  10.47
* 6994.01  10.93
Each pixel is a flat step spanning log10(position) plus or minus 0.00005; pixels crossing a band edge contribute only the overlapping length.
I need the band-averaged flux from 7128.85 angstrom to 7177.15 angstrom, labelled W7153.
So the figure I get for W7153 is 11.2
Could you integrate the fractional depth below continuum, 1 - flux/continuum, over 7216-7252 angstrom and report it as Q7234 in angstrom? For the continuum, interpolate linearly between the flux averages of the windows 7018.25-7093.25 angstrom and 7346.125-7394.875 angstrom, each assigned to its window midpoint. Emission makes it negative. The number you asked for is 0.41 angstrom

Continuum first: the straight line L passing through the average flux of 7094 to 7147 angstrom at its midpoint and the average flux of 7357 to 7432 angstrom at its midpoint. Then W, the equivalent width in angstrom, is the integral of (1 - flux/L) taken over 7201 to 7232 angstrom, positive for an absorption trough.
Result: 1.2 angstrom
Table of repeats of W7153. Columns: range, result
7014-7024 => 10.8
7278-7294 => 9.99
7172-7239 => 10.7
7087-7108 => 10.9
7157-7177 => 11.3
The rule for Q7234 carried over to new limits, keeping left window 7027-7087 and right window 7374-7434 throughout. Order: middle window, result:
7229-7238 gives 0.5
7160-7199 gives -0.7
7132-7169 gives -1.0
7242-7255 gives -0.6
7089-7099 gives 0.1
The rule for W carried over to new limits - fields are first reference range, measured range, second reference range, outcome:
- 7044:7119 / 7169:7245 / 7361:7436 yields 1.4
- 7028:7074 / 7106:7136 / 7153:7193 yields -1.5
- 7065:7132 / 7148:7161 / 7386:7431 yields 0.1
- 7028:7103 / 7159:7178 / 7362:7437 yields -0.8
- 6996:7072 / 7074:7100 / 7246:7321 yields -0.6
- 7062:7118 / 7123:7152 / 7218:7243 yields -0.4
